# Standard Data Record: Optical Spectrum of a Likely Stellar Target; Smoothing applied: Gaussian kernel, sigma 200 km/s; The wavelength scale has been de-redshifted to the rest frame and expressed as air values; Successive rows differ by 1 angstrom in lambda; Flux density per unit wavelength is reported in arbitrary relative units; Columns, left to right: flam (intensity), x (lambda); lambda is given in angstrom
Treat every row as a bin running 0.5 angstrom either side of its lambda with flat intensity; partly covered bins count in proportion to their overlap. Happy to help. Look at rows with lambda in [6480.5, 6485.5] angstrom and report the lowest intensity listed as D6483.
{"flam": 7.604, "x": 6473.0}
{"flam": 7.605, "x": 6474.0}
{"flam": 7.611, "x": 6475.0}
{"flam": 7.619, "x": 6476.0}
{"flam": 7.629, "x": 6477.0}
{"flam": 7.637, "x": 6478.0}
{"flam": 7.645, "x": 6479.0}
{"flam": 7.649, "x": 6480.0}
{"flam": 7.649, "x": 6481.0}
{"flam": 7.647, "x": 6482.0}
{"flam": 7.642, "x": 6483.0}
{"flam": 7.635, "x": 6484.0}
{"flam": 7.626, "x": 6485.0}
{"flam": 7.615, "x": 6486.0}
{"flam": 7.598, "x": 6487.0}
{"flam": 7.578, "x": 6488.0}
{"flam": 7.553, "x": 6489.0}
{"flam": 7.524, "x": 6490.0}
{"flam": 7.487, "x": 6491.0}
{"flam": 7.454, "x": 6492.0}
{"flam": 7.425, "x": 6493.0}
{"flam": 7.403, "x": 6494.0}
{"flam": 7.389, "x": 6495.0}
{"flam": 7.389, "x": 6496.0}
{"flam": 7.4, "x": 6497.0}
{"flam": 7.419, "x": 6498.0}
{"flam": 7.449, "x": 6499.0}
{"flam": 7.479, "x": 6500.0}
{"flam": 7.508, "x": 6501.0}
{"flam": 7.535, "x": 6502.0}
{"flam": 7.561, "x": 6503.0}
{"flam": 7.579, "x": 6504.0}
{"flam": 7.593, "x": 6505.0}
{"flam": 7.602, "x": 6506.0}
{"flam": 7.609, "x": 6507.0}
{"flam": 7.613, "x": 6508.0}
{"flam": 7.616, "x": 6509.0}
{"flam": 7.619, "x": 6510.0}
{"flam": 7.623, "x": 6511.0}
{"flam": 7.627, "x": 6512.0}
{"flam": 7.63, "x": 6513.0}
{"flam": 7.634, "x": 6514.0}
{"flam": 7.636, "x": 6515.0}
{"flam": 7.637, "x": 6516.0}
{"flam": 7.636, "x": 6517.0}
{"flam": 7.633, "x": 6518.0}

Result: 7.626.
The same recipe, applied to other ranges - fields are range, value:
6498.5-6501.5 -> 7.449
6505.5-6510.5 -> 7.602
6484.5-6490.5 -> 7.524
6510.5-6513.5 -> 7.623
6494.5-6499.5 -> 7.389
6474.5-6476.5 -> 7.611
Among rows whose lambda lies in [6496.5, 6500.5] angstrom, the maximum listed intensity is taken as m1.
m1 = 7.479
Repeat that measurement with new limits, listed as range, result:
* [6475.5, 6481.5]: 7.649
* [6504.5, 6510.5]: 7.619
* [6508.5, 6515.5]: 7.636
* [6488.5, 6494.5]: 7.553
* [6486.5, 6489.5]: 7.598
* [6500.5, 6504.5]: 7.579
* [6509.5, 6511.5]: 7.623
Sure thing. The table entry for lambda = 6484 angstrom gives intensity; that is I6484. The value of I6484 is 7.635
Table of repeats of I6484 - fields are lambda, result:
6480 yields 7.649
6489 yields 7.553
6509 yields 7.616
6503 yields 7.561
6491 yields 7.487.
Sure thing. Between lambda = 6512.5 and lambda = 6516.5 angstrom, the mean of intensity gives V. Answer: 7.63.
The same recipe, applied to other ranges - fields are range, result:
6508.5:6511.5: 7.62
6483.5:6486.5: 7.63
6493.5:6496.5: 7.39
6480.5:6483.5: 7.65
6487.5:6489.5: 7.57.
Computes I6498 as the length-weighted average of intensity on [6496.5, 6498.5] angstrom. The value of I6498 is 7.41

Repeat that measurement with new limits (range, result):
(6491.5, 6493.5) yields 7.44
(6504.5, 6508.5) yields 7.6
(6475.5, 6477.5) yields 7.62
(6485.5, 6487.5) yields 7.61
